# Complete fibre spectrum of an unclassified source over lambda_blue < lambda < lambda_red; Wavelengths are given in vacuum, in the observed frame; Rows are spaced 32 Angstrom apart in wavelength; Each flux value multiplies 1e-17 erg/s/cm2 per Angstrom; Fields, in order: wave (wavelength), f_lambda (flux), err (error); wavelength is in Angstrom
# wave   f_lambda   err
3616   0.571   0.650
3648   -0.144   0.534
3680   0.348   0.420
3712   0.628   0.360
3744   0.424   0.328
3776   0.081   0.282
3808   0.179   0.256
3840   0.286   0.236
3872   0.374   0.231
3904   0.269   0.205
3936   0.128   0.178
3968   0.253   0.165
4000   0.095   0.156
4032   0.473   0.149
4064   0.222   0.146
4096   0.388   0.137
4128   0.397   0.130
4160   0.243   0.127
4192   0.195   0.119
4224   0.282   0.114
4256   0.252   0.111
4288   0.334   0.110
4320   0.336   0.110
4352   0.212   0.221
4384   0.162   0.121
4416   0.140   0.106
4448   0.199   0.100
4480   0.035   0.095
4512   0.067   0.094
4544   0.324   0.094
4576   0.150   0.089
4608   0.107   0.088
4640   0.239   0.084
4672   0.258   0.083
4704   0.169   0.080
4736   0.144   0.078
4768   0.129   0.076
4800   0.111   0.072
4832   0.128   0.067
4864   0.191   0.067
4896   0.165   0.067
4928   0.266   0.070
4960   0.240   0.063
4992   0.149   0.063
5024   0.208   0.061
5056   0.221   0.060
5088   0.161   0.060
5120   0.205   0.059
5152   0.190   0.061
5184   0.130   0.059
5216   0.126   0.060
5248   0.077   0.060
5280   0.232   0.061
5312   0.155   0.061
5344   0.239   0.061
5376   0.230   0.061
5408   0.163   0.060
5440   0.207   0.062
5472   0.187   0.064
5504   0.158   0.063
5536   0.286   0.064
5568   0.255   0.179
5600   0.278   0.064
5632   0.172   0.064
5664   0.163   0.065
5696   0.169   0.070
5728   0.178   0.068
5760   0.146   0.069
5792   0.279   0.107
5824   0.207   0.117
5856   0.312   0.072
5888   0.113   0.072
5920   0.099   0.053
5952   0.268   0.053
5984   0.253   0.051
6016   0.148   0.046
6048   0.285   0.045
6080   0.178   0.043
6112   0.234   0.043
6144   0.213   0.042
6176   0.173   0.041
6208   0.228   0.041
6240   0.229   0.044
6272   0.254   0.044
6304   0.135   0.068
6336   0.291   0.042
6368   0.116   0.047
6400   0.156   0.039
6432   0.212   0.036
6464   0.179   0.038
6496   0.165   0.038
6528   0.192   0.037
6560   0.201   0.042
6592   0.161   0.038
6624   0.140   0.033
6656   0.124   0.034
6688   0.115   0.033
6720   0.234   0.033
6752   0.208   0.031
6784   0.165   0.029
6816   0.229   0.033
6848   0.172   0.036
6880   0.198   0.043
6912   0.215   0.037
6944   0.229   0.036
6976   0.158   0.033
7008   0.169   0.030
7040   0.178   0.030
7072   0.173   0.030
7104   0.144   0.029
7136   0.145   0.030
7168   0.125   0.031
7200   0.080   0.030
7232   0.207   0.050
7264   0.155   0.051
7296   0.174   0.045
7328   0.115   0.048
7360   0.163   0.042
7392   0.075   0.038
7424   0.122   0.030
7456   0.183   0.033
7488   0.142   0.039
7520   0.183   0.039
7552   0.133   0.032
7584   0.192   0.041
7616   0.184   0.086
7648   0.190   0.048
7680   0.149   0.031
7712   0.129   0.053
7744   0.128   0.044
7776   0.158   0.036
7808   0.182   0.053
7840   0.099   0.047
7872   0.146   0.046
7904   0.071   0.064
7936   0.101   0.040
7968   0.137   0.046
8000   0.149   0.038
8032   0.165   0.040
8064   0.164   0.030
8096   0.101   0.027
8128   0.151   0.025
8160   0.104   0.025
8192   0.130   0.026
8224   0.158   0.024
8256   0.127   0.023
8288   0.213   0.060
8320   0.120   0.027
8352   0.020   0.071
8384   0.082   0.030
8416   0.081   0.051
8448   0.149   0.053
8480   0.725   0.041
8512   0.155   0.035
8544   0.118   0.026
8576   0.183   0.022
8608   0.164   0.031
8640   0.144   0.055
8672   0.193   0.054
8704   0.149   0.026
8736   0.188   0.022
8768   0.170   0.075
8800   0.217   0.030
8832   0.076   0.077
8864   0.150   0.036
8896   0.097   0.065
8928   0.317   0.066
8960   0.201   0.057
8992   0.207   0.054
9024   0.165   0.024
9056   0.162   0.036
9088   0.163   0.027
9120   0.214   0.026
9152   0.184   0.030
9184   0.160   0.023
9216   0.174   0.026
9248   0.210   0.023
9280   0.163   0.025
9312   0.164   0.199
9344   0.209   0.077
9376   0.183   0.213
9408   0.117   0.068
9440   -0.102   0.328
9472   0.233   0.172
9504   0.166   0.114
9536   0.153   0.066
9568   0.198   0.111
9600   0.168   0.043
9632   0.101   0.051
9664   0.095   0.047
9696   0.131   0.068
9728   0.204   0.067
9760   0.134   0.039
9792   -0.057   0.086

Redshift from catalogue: 1.274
